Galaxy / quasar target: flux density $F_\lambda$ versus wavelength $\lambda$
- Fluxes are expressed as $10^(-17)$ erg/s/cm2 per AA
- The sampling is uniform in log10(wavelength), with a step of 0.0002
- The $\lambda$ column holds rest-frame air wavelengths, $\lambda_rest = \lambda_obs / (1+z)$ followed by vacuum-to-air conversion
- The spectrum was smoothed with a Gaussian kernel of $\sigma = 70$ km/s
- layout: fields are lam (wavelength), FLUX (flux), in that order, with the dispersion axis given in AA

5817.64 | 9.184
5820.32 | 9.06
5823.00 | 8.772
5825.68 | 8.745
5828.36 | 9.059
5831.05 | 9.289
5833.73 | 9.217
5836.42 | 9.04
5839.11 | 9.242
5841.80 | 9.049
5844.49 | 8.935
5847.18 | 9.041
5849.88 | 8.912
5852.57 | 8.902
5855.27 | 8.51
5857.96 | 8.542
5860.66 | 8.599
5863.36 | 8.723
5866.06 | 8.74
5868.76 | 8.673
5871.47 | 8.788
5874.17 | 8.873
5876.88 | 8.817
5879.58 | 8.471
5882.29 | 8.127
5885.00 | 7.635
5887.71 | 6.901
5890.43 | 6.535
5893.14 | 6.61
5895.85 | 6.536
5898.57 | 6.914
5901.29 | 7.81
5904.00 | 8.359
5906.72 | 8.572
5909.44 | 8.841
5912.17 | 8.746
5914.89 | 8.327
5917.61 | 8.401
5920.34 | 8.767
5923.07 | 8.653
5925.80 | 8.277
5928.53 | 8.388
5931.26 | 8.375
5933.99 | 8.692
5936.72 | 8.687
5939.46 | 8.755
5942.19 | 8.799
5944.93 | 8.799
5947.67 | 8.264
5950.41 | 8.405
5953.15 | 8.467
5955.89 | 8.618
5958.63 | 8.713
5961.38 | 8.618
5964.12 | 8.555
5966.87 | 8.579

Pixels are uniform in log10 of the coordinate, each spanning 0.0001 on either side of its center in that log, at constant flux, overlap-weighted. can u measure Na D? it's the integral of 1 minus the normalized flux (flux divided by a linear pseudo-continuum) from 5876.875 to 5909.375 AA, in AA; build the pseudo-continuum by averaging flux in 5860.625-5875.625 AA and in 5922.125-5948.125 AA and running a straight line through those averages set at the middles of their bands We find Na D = 4.0 AA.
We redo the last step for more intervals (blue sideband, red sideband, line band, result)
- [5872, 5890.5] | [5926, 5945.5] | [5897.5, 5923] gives 0.0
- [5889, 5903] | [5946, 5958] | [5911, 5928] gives -2.1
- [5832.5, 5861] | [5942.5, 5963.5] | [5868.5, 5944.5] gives 4.6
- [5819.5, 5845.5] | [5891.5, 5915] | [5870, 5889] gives 0.0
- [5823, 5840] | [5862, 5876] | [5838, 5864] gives 0.2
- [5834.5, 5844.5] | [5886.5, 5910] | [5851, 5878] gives -1.1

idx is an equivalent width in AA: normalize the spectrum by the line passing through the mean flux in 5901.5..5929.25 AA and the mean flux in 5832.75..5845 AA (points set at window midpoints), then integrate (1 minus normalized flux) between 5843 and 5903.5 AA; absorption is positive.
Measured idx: 4.6 AA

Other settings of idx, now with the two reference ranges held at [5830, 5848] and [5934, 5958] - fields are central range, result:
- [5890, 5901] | 2.6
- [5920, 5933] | 0.3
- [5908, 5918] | 0.2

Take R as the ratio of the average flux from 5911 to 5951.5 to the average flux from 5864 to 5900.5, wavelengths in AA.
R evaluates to 1.1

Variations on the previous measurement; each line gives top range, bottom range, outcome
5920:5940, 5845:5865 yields 0.98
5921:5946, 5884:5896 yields 1.26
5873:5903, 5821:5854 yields 0.84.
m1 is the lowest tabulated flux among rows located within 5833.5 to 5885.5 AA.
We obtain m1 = 7.635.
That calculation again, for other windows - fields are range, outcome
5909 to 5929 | 8.277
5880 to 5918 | 6.535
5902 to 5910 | 8.359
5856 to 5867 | 8.542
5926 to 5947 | 8.375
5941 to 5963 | 8.264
